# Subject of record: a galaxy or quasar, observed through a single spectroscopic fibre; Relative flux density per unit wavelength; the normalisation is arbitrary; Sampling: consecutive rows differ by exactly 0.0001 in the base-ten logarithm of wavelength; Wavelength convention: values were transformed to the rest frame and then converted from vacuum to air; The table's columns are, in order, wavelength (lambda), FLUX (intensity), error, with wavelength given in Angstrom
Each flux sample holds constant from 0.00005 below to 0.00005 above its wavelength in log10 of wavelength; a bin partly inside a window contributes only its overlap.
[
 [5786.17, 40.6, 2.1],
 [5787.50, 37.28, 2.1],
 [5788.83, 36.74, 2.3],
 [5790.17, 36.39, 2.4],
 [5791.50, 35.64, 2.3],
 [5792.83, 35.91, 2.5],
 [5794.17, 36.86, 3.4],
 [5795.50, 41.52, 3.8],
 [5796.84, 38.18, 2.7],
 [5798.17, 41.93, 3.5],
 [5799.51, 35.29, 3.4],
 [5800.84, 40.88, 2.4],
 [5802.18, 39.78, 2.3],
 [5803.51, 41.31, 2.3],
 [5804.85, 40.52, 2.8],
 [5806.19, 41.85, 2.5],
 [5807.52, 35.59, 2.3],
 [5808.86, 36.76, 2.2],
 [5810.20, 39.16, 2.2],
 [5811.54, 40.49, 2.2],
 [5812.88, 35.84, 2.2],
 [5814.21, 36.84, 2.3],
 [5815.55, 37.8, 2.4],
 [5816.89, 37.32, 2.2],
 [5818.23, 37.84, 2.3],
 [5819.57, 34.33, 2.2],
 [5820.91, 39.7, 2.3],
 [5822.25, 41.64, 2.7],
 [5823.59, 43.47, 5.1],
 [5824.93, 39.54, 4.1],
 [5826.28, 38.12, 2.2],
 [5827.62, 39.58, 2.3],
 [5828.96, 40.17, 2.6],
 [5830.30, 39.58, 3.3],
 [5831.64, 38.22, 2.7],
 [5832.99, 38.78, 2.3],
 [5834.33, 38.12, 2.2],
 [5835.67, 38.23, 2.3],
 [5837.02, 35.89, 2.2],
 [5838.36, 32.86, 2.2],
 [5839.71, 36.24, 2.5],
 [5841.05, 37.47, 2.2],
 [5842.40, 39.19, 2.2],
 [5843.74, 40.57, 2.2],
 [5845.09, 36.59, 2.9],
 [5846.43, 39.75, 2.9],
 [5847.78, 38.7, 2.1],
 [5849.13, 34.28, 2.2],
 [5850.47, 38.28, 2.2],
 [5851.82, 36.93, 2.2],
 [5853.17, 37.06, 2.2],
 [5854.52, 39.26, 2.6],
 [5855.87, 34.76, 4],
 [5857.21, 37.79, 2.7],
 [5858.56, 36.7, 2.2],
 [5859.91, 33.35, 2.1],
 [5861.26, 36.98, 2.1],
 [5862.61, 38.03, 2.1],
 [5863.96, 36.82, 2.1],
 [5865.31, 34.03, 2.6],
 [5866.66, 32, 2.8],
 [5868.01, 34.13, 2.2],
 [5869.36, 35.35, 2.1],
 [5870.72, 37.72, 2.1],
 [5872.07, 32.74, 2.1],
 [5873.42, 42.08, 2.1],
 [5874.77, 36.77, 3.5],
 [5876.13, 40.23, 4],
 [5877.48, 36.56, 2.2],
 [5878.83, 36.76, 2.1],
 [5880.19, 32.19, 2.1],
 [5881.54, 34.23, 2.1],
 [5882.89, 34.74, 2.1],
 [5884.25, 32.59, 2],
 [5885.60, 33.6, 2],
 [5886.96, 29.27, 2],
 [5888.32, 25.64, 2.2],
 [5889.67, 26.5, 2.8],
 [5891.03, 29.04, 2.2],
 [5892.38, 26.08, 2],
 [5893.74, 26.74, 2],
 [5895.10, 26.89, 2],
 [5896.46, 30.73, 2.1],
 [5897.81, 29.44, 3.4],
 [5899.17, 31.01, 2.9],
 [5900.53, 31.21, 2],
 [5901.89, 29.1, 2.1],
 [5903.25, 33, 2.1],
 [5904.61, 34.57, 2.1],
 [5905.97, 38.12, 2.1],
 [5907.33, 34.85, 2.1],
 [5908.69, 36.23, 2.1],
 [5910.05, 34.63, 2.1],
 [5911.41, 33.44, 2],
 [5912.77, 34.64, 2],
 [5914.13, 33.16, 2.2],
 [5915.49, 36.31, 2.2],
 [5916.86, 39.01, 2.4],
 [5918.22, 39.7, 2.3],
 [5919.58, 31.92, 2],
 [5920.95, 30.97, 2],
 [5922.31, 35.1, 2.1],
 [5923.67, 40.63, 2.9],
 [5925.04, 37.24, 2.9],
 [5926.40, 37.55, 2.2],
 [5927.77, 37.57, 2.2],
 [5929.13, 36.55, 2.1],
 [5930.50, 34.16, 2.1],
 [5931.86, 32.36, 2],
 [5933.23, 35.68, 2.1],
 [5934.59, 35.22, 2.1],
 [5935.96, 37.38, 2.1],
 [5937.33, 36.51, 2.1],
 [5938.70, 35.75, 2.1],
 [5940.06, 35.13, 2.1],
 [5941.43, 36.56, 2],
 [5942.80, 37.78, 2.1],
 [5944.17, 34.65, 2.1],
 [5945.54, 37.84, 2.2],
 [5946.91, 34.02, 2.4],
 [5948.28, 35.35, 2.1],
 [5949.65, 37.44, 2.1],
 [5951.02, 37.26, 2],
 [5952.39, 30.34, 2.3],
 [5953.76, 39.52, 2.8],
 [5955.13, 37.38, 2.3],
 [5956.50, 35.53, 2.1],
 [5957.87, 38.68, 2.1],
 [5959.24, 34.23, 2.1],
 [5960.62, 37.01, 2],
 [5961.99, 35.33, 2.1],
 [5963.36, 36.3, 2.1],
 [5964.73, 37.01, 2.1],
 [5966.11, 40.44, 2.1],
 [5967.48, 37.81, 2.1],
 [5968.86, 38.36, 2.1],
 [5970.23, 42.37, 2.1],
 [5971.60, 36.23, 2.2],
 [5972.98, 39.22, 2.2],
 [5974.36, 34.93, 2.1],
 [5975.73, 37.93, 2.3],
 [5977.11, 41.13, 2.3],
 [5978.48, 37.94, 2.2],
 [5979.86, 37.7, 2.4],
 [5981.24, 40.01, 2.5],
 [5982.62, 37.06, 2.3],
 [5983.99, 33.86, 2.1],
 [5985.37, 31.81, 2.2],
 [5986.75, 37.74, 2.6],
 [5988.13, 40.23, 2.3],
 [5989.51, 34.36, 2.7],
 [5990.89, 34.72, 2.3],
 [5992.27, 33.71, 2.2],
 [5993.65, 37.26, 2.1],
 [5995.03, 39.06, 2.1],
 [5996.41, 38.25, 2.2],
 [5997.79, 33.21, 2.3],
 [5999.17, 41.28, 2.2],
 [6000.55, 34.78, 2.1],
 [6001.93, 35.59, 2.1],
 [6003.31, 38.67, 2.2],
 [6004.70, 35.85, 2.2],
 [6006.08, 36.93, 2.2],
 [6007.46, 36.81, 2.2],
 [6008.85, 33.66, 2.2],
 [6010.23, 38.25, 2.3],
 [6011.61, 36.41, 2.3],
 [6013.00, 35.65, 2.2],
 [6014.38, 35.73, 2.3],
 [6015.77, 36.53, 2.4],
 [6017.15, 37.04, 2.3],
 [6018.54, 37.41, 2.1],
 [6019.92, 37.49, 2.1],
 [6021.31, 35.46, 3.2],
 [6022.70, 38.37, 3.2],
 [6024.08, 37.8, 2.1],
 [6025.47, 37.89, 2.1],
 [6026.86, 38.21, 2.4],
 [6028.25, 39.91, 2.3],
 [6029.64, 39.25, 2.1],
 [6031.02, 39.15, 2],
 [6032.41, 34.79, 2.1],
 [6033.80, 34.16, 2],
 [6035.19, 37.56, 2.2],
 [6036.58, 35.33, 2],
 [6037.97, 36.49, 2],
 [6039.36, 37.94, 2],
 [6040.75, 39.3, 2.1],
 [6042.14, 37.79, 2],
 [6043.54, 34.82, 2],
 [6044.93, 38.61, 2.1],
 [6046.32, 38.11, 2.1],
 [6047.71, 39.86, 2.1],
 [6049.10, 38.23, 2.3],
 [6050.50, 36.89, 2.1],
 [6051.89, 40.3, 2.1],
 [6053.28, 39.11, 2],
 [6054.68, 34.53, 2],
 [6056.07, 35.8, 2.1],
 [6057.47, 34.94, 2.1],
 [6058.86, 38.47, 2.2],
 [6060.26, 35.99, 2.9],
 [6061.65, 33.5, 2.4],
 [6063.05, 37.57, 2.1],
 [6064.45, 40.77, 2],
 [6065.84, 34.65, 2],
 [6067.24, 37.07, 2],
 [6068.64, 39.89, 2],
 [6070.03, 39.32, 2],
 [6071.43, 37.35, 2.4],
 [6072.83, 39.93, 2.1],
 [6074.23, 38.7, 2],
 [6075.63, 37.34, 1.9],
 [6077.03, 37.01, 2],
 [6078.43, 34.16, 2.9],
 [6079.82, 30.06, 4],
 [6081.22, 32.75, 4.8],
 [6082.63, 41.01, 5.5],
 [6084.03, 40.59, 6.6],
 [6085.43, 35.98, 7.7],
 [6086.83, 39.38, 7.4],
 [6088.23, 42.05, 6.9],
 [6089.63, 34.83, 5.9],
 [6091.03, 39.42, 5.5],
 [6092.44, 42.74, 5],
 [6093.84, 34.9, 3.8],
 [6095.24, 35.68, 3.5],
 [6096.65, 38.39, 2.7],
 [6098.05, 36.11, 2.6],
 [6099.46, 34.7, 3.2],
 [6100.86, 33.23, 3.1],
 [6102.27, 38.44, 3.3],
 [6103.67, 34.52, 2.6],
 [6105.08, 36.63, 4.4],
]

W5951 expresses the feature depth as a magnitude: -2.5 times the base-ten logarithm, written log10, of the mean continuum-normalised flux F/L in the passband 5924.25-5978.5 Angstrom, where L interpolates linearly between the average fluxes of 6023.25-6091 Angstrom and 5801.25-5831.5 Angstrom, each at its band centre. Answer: 0.04 mag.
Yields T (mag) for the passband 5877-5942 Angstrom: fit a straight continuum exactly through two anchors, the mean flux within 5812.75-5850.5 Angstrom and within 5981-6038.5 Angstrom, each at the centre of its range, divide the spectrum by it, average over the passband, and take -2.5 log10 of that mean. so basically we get 0.12 mag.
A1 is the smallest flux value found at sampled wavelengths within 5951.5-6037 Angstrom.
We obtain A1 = 30.34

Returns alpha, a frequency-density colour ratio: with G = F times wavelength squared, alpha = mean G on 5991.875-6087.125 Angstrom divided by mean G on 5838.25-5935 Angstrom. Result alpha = 1.1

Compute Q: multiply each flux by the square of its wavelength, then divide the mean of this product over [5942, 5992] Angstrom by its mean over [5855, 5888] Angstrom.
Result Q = 1.08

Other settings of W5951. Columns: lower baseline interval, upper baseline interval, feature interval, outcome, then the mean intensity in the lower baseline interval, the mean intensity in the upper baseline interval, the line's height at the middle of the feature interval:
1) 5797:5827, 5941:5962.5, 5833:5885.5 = 0.04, 38.9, 36.2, 38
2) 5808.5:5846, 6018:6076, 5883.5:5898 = 0.30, 38.3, 37.5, 38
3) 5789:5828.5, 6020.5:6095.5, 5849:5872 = 0.07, 38.6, 37.4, 38.4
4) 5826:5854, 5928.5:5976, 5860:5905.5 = 0.14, 37.8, 36.5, 37.3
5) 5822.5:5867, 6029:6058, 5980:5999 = 0.03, 37.6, 37.3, 37.4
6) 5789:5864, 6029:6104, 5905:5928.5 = 0.05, 38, 37.2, 37.7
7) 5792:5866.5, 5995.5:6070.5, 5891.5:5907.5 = 0.22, 38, 37.2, 37.7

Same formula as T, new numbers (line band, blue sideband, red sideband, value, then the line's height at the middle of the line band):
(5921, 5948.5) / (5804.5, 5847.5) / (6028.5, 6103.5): 0.05 mag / 37.9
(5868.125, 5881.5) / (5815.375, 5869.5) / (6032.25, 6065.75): 0.03 mag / 37.4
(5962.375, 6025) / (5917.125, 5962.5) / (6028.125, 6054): 0.00 mag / 36.9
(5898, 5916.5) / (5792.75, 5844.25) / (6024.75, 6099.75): 0.13 mag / 38.1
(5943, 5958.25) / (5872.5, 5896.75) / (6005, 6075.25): -0.05 mag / 34.4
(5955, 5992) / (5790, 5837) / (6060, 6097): 0.02 mag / 37.9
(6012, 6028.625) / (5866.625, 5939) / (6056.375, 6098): -0.03 mag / 36.3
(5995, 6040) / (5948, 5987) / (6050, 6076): 0.01 mag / 37.3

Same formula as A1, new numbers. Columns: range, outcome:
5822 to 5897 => 25.64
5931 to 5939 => 32.36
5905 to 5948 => 30.97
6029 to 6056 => 34.16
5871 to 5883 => 32.19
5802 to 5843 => 32.86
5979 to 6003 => 31.81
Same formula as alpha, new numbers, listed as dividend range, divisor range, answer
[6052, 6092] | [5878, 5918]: 1.22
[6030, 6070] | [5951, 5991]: 1.03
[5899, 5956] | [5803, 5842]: 0.96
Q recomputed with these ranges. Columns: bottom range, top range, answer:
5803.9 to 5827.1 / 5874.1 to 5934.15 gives 0.90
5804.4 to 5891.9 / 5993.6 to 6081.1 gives 1.08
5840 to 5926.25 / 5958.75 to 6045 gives 1.11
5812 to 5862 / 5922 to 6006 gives 1.02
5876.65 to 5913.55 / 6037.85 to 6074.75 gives 1.24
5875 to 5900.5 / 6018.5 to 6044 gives 1.25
